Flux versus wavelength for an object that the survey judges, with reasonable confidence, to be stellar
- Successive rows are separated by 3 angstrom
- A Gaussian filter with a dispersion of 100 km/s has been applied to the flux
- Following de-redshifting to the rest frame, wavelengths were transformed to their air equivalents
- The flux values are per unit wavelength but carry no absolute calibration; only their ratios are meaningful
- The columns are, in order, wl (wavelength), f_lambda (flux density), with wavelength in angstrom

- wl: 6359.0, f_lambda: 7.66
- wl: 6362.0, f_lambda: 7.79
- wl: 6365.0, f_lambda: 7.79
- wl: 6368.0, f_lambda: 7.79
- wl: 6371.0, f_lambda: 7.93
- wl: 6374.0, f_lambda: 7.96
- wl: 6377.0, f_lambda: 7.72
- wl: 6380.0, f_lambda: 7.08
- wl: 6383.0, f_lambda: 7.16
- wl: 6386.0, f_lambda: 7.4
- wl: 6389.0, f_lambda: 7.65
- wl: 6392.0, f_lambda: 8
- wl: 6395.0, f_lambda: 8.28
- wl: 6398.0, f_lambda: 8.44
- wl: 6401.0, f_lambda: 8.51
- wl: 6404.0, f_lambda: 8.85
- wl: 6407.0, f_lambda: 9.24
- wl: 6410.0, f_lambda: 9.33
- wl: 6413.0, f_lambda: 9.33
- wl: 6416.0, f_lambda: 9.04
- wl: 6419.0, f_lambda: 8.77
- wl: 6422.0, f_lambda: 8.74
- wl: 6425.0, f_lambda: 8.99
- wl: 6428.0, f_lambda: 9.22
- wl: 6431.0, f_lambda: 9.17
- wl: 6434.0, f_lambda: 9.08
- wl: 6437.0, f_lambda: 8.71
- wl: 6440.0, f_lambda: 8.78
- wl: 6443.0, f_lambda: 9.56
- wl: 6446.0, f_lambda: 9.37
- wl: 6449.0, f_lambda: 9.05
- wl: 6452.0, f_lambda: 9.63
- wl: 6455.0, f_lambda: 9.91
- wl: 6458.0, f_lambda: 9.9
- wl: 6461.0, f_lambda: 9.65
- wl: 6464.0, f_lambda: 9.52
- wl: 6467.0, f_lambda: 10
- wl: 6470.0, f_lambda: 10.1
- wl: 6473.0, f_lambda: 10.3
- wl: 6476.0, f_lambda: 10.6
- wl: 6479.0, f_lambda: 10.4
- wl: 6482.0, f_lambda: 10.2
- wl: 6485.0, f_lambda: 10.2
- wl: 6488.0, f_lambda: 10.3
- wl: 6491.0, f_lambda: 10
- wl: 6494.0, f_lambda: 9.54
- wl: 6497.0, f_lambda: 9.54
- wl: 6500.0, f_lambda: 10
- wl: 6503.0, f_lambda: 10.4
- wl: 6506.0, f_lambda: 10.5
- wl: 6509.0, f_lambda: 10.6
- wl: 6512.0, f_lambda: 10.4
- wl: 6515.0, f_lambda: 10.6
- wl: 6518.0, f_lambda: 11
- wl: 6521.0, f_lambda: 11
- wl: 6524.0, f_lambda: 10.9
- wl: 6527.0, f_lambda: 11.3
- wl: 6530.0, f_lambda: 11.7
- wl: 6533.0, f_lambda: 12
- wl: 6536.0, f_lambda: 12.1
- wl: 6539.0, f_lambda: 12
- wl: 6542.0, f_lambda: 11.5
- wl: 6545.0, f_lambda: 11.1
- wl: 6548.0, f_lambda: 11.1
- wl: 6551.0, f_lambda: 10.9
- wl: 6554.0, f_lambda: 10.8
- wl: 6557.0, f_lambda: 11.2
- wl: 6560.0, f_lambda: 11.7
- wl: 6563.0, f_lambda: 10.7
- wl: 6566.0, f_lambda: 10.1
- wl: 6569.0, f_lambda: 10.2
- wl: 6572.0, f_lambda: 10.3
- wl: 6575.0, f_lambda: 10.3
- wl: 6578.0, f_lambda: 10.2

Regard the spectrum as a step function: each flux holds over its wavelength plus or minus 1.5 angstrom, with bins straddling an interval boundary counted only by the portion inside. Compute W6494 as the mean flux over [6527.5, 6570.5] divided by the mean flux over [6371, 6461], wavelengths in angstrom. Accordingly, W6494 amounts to 1.3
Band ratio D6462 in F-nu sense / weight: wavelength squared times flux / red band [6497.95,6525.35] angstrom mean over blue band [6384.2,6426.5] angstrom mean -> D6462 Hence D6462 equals 1.27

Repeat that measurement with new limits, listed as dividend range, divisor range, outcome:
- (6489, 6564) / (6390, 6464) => 1.24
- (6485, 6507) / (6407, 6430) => 1.13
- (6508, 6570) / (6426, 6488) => 1.18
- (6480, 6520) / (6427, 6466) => 1.11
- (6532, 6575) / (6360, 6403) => 1.49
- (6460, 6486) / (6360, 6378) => 1.33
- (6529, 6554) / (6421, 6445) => 1.31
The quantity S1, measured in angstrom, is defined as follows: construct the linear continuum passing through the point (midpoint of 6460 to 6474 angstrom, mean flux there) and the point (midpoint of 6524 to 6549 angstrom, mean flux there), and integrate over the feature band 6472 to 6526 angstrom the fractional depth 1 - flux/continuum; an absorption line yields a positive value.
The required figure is 1.51 angstrom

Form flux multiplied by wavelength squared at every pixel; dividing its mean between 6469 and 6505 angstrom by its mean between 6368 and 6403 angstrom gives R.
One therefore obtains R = 1.3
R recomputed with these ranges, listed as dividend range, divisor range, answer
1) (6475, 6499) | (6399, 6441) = 1.15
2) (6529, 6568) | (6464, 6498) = 1.14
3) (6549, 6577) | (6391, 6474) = 1.21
